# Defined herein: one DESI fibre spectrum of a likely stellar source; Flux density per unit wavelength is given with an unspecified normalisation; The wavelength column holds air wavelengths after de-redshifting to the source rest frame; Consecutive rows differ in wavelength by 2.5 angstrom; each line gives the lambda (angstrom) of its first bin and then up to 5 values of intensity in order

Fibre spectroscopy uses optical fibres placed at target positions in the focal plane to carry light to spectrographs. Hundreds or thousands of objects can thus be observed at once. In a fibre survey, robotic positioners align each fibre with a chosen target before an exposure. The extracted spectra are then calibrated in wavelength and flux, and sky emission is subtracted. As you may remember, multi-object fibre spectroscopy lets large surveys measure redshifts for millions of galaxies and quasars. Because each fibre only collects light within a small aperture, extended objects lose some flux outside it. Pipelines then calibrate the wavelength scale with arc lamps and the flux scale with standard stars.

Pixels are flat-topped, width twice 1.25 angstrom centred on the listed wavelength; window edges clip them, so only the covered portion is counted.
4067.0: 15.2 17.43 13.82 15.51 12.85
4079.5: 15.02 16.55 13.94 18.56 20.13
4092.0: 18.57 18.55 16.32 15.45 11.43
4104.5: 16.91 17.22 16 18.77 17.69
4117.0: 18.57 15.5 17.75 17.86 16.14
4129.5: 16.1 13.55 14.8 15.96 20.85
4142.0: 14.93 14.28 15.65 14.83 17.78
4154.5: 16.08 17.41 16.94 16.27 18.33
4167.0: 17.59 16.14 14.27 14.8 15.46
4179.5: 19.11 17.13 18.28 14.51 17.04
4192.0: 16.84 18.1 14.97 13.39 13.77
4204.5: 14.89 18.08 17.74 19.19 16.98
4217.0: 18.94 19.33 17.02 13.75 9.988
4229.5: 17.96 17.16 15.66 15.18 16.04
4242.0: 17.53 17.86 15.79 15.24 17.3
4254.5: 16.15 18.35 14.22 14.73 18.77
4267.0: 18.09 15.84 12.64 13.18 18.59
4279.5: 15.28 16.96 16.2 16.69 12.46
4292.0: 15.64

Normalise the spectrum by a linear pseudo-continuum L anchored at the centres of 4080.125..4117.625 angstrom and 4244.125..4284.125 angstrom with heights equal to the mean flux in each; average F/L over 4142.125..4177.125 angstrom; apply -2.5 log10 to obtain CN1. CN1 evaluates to 0.03 mag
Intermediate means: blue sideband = 16.9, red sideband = 16.2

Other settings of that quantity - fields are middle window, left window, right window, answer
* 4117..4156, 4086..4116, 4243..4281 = 0.045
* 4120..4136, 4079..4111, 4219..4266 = 0.031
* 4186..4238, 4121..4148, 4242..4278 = -0.002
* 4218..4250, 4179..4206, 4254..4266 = 0.018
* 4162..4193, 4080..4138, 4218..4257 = -0.014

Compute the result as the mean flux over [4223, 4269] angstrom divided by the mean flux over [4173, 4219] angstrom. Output 0.97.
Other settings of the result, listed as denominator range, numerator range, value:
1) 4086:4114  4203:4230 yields 0.97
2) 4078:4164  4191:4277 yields 0.98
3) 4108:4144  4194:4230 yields 0.97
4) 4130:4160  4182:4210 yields 1.00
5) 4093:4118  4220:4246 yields 0.95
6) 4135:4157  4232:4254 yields 1.00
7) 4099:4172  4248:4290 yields 0.97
